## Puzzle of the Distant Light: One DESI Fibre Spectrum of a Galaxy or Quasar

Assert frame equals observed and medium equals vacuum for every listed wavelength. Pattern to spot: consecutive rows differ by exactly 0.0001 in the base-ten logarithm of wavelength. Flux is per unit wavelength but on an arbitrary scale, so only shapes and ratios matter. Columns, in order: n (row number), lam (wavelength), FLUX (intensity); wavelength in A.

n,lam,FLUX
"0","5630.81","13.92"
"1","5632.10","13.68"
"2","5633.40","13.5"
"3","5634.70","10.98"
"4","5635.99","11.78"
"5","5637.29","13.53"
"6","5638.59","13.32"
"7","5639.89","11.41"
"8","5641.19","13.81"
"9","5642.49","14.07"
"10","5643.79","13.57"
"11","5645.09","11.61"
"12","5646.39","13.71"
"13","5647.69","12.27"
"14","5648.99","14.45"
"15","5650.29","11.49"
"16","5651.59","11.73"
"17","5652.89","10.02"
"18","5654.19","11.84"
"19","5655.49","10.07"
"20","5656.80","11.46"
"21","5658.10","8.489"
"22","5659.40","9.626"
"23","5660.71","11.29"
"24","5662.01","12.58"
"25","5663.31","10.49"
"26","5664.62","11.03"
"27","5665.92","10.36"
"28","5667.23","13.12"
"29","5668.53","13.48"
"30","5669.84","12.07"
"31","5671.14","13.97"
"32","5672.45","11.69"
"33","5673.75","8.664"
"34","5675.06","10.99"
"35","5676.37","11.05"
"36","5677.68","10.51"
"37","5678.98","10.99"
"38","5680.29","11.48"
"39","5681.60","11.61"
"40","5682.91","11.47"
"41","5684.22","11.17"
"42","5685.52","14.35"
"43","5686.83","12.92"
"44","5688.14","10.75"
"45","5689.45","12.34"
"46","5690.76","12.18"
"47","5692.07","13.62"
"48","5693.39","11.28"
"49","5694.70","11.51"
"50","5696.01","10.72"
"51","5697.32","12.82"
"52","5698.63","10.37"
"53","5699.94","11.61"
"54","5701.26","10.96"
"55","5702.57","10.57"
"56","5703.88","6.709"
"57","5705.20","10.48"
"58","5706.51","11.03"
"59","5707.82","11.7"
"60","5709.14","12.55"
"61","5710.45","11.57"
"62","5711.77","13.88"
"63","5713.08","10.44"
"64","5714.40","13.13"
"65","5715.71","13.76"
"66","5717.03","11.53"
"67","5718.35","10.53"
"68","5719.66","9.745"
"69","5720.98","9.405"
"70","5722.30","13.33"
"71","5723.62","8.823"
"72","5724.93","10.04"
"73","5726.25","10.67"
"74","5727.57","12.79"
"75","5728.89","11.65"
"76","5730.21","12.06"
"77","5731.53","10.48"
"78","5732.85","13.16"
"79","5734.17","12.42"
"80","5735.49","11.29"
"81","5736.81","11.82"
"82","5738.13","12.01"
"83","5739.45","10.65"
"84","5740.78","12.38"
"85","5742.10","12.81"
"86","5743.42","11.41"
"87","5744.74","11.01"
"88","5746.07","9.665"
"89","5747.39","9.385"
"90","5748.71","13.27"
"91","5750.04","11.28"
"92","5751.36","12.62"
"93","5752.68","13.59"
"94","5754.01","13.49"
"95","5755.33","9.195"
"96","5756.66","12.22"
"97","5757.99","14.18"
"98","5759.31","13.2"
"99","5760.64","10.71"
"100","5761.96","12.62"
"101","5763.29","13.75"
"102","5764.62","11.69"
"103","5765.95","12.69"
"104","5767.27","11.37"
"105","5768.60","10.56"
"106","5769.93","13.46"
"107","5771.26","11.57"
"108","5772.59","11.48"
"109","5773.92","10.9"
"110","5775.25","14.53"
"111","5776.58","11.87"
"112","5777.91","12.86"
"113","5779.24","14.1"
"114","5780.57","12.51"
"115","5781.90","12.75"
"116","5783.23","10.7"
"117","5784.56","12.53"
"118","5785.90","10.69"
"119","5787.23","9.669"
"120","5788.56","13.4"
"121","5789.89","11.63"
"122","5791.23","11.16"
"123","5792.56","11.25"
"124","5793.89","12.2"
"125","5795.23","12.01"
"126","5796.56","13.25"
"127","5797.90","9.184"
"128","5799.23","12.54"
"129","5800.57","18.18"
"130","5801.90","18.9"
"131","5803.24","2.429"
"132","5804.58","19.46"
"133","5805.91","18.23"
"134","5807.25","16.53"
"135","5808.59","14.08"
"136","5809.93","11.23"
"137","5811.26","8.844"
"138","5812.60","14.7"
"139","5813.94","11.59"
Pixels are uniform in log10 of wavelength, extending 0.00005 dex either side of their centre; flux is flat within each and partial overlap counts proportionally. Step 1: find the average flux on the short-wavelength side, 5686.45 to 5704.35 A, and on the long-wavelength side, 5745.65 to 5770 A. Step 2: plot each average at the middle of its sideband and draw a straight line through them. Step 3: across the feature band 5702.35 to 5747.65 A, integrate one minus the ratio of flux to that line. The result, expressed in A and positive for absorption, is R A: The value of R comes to 1.41 A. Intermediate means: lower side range 11.3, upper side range 12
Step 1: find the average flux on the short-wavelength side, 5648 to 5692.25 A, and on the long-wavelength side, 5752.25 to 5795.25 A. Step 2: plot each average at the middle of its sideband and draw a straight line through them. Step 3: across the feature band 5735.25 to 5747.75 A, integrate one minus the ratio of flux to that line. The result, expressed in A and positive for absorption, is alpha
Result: 0.7 A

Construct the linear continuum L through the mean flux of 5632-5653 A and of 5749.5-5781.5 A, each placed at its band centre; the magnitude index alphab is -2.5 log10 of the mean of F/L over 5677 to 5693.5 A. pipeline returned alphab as 0.06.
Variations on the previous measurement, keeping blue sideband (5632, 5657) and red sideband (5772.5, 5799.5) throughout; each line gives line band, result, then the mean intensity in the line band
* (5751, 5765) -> -0.039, 12.5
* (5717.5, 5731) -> 0.118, 10.9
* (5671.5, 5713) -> 0.077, 11.4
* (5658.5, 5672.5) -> 0.054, 11.7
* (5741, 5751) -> 0.068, 11.4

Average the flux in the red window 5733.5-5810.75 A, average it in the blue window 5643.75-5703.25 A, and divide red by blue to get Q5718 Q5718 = 1.07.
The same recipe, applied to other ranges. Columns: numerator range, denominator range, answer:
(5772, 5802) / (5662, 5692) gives 1.06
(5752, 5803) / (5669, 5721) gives 1.08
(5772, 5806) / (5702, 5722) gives 1.12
